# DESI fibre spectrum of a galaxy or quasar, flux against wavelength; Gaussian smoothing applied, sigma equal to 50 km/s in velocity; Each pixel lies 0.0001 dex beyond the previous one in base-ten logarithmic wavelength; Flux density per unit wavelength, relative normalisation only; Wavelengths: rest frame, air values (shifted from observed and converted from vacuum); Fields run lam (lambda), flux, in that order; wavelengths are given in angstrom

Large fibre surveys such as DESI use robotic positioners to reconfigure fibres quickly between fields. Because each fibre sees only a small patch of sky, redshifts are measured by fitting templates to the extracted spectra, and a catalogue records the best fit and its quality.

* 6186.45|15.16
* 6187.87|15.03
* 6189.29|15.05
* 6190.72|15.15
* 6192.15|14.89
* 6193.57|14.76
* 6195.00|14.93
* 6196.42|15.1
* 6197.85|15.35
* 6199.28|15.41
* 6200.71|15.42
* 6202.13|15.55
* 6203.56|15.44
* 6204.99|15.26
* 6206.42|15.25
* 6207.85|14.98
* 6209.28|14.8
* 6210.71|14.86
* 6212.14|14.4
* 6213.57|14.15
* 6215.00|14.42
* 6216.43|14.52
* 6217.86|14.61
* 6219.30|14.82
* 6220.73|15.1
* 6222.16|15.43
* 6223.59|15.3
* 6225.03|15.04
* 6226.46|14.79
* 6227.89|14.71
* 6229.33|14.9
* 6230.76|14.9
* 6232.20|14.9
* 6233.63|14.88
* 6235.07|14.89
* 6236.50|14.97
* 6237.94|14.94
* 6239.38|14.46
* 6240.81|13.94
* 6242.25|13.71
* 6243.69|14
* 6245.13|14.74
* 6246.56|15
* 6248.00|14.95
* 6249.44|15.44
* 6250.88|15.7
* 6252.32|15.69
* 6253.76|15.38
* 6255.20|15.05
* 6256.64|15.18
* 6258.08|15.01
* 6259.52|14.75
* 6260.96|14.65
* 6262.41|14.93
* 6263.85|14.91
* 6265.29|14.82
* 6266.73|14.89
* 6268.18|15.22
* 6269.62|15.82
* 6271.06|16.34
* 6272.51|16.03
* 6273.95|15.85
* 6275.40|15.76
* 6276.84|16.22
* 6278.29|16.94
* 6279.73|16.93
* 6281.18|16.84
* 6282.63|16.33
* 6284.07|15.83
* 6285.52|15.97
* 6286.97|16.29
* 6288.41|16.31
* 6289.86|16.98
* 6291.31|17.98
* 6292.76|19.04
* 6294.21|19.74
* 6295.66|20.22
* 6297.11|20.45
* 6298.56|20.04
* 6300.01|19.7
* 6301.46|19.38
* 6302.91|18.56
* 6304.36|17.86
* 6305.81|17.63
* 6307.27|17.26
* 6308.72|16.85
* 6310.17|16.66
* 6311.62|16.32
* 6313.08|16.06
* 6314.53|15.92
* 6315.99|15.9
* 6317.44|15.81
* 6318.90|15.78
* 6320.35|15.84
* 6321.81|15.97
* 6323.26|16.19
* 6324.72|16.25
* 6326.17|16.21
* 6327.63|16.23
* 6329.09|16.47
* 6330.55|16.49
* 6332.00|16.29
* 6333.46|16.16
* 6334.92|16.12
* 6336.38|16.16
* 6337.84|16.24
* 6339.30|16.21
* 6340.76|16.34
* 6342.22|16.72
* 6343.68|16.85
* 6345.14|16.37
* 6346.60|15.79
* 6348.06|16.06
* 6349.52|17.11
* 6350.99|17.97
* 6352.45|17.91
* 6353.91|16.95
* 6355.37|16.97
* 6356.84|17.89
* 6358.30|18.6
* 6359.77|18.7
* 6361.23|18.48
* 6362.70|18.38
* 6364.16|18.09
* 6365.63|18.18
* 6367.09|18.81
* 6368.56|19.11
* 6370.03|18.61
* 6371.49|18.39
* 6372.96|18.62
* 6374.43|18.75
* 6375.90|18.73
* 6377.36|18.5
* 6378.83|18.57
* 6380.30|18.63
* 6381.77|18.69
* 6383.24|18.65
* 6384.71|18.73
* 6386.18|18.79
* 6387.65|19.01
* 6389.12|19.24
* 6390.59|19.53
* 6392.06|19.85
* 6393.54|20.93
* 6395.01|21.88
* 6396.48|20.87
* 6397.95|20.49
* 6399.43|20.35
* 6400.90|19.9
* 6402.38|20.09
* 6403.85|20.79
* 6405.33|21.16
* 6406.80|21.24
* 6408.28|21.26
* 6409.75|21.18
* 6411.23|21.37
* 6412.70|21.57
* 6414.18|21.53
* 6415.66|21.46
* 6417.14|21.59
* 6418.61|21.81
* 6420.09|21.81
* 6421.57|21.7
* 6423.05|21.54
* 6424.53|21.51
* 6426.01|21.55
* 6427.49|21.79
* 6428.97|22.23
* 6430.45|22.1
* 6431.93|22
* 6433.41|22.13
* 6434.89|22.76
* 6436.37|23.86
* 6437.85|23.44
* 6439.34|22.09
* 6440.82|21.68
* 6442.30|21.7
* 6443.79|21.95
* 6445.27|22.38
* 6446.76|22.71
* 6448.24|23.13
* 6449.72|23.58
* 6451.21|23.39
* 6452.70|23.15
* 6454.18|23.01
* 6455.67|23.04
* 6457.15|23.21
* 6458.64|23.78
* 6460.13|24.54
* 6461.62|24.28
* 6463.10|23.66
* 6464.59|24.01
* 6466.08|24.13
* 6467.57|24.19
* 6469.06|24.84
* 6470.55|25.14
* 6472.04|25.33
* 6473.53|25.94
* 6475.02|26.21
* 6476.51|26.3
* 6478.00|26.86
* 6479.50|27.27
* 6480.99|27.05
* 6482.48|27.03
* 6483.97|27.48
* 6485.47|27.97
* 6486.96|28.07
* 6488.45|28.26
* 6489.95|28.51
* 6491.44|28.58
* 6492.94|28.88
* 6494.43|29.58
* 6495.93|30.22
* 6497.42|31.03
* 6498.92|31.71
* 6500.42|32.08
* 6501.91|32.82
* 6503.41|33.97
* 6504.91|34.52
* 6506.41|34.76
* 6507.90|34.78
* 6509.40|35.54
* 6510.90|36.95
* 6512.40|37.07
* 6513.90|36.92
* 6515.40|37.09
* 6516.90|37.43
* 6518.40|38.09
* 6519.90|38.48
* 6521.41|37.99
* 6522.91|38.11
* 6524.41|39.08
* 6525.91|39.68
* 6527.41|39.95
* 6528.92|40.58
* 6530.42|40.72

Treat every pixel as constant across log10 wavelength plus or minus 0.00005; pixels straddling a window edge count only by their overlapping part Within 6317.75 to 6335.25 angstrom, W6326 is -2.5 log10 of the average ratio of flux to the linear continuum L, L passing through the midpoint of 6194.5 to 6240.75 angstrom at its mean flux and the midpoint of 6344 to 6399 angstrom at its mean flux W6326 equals 0.087 mag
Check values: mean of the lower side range 14.9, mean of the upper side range 18.6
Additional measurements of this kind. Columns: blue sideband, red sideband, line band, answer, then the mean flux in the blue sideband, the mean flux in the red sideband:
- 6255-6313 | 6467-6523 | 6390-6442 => 0.20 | 16.8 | 31.1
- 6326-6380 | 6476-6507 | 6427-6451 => 0.12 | 17.4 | 29.7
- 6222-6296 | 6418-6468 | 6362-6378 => 0.08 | 15.6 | 22.8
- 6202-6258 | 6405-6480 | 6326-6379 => 0.13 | 14.9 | 23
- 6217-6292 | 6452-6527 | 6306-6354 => 0.22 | 15.4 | 30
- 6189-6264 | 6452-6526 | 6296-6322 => 0.13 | 14.9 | 29.9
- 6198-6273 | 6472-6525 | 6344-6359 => 0.29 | 15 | 32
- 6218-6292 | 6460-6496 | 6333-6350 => 0.20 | 15.4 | 26.5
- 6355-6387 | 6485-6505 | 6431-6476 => 0.12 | 18.5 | 30.3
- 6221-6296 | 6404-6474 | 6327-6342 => 0.14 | 15.6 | 22.7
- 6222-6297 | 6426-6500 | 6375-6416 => 0.10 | 15.7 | 25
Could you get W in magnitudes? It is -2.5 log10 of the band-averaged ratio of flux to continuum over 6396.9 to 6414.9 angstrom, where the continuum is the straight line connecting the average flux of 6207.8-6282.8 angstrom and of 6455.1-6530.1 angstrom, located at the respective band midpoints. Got 0.21 mag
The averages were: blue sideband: 15.1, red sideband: 30.8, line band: 20.9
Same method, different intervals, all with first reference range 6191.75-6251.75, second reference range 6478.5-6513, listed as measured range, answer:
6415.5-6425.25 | 0.22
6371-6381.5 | 0.28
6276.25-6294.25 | 0.10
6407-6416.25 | 0.21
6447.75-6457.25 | 0.22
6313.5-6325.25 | 0.28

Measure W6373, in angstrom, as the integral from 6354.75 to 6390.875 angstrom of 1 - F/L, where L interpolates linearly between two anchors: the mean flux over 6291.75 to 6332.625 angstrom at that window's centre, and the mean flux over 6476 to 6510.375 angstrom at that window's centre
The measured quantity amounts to 5.10 angstrom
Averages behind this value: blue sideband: 17.3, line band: 18.6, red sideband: 30.2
